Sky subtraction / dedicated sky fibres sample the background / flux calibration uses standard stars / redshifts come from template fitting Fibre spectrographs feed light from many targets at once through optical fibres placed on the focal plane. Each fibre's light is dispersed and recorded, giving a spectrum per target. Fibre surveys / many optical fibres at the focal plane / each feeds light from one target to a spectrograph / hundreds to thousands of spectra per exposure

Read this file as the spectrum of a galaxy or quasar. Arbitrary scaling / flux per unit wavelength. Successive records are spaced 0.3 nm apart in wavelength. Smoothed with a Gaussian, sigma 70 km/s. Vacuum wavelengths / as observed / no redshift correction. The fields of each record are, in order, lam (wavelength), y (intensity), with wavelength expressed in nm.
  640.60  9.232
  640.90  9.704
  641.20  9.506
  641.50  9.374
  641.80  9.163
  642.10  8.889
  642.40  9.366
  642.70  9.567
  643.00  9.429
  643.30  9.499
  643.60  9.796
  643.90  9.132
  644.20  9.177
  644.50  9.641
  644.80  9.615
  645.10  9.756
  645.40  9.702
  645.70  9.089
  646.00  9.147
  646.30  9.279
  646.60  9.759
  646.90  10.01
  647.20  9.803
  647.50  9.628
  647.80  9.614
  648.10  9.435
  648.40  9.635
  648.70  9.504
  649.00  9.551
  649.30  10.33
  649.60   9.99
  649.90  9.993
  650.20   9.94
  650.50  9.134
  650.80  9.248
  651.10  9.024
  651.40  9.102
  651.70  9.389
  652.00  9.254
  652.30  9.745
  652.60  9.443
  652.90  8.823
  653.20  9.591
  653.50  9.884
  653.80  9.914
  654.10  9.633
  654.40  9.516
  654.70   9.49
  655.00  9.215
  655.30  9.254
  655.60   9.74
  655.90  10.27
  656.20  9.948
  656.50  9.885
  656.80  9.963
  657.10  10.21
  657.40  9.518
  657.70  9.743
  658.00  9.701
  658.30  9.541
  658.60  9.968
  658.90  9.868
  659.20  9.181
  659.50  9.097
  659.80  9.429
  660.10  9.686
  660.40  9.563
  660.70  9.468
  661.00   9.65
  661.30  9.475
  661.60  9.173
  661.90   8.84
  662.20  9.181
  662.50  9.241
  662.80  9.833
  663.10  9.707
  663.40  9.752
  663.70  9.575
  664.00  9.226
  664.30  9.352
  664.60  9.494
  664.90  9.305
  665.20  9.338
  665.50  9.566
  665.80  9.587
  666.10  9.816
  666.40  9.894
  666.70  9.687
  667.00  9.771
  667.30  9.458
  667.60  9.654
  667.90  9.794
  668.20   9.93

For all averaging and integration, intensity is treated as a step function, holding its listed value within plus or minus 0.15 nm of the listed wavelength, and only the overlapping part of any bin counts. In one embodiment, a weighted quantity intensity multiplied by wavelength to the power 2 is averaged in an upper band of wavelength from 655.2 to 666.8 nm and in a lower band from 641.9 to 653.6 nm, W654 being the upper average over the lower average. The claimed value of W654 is 1.0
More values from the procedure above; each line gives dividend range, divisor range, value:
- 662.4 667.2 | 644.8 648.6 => 1.06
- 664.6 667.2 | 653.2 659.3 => 1.02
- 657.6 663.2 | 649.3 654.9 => 1.02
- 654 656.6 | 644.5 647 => 1.04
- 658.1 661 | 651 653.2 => 1.05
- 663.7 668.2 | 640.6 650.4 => 1.07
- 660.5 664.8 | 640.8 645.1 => 1.06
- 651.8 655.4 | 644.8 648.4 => 1.01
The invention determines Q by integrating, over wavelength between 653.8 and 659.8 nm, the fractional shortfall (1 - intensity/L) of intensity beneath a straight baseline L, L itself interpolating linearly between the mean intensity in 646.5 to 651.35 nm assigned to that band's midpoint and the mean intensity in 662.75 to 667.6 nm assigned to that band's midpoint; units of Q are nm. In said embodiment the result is -0.033 nm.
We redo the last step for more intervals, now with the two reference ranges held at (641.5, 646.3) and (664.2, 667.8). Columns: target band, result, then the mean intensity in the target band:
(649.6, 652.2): 0.007 nm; 9.43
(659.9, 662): 0.026 nm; 9.42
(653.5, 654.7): -0.026 nm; 9.69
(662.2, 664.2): 0.008 nm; 9.52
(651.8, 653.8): -0.004 nm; 9.49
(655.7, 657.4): -0.089 nm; 10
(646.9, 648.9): -0.043 nm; 9.63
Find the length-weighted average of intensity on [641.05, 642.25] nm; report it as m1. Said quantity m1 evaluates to 9.23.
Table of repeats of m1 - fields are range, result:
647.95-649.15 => 9.53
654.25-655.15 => 9.41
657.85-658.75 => 9.74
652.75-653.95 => 9.55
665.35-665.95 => 9.58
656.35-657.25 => 10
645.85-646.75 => 9.4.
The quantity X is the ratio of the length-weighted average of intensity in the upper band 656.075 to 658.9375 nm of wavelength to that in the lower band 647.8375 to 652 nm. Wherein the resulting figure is 1.03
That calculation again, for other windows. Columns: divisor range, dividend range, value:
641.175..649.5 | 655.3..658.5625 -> 1.03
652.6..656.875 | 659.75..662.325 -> 0.97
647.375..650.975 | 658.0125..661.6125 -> 0.99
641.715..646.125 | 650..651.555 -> 0.99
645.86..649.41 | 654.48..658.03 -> 1.01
